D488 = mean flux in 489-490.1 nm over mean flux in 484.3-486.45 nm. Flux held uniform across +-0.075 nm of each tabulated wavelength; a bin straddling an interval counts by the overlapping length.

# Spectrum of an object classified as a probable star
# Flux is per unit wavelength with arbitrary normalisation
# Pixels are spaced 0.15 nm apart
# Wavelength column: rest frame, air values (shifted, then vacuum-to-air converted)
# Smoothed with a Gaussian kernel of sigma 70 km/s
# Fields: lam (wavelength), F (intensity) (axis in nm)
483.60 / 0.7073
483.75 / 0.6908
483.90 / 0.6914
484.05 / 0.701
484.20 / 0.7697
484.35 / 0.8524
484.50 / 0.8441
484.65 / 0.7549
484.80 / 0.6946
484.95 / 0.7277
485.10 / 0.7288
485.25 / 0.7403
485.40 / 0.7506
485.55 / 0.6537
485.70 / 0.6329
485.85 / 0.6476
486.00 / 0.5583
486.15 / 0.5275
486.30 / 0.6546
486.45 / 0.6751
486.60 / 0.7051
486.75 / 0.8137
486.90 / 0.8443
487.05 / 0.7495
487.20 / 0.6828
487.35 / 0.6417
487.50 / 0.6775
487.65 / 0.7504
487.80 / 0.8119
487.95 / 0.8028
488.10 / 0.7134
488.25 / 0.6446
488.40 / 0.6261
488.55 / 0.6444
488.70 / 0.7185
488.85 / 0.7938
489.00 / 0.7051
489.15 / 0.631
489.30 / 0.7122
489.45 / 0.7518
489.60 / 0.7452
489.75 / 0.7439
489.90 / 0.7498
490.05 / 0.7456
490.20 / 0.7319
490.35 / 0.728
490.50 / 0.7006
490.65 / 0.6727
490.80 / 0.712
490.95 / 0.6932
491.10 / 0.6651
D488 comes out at 1.04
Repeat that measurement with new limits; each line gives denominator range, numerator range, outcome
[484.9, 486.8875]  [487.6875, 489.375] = 1.04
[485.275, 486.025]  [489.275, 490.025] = 1.12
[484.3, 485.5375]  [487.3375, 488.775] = 0.94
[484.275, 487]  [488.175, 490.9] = 1.00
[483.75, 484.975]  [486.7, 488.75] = 0.96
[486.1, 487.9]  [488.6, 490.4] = 1.02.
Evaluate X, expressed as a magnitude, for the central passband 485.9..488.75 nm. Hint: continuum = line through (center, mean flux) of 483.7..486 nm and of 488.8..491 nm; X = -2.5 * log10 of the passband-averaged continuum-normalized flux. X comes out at 0.037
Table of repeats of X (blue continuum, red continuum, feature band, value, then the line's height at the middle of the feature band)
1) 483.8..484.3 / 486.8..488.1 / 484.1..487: 0.03 mag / 0.734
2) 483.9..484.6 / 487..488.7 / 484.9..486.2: 0.14 mag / 0.752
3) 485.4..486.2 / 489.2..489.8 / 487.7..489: -0.03 mag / 0.698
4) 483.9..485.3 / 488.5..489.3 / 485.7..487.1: 0.08 mag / 0.732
